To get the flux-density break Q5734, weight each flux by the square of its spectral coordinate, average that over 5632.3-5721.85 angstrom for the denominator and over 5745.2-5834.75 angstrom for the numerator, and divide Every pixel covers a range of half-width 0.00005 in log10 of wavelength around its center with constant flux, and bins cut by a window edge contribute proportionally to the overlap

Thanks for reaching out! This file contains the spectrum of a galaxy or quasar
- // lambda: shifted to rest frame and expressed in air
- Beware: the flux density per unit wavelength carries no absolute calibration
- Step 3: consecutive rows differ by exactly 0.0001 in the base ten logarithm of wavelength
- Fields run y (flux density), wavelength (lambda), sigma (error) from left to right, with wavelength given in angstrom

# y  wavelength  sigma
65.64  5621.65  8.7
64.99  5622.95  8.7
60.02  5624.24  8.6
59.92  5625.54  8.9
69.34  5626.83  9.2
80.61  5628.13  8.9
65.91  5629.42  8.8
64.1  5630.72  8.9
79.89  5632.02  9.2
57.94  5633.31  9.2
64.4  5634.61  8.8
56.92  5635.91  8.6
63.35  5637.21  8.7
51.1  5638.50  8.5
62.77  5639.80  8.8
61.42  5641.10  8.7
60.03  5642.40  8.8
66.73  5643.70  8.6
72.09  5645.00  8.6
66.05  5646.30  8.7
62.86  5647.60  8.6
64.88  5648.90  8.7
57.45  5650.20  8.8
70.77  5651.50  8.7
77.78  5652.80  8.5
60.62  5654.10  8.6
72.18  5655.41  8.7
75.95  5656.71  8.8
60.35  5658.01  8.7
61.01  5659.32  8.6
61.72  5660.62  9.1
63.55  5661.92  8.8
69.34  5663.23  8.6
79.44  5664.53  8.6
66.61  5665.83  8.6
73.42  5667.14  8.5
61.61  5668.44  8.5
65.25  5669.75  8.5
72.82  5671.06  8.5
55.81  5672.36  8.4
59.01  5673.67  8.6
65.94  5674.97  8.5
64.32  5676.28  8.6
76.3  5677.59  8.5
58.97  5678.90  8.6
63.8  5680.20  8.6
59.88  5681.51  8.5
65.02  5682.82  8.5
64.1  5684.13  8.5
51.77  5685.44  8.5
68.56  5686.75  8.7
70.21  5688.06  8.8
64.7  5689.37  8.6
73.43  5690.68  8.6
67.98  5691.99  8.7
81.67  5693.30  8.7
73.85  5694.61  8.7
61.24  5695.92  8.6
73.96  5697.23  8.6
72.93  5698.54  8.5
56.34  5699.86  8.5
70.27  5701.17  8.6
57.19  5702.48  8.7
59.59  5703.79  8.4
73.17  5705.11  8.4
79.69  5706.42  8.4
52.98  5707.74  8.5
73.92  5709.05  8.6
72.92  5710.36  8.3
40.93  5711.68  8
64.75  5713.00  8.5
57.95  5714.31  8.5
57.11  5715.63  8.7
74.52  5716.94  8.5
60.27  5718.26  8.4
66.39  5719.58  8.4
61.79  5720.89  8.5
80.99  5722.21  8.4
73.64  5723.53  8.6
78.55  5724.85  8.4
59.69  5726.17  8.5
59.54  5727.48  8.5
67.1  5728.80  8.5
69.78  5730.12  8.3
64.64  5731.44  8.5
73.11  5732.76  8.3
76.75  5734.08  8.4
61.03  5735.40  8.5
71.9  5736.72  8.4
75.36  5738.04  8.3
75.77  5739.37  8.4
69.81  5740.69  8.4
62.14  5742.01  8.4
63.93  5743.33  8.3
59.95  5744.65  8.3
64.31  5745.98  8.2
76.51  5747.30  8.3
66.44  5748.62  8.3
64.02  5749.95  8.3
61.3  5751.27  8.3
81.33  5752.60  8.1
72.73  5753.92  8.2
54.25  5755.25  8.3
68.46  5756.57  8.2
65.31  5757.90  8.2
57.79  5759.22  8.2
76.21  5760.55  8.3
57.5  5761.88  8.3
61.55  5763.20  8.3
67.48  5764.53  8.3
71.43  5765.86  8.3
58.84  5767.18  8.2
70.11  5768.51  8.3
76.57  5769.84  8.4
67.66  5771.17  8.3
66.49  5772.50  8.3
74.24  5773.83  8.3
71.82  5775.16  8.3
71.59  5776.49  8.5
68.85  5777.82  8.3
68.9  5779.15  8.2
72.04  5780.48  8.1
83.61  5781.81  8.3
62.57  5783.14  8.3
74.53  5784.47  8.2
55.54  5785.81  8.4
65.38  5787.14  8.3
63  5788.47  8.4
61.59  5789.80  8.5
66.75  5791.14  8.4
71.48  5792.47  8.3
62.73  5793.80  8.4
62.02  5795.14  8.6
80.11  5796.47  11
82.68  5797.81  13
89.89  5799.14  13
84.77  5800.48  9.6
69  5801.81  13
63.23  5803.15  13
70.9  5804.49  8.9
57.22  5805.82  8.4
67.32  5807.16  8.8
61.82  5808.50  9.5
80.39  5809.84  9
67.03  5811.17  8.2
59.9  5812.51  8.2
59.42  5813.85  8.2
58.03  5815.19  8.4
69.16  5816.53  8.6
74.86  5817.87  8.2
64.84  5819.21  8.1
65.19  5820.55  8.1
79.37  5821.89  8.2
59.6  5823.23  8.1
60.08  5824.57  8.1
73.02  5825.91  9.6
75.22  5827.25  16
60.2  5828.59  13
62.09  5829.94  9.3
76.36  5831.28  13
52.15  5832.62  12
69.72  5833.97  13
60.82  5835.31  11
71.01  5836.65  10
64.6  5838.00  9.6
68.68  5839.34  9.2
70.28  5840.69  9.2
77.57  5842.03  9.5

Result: 1.1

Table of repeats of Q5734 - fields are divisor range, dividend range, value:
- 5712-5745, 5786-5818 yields 1.04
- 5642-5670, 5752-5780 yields 1.06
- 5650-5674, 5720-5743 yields 1.06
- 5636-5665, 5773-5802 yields 1.14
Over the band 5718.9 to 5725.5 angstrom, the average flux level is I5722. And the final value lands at 72.2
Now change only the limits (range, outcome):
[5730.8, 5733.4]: 68.9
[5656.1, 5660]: 65.6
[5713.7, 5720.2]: 63.2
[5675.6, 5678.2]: 70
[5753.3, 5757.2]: 65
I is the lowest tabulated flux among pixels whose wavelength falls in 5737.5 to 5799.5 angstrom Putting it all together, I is 54.25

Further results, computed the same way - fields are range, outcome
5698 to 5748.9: 40.93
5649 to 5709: 51.77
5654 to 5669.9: 60.35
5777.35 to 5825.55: 55.54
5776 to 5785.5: 62.57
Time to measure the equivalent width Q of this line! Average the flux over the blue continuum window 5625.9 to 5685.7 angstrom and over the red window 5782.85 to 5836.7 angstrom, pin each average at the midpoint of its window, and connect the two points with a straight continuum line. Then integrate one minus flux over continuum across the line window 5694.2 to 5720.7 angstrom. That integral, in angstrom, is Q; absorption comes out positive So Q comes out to 0.5 angstrom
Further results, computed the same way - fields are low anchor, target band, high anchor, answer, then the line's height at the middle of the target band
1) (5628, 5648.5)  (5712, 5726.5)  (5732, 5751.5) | 0.2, 67.4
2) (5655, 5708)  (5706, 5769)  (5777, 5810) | 1.4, 68.1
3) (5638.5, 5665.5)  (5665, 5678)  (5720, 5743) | 0.1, 66.8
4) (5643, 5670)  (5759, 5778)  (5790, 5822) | 0.2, 68.7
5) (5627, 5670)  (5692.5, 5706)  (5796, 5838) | -0.3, 66.8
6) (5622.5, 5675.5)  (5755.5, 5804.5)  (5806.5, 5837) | -2.2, 66.2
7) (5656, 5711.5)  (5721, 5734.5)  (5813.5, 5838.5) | -0.7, 66.4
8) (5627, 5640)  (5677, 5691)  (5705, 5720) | -0.1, 64.5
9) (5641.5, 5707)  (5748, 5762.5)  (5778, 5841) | 0.3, 67.5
